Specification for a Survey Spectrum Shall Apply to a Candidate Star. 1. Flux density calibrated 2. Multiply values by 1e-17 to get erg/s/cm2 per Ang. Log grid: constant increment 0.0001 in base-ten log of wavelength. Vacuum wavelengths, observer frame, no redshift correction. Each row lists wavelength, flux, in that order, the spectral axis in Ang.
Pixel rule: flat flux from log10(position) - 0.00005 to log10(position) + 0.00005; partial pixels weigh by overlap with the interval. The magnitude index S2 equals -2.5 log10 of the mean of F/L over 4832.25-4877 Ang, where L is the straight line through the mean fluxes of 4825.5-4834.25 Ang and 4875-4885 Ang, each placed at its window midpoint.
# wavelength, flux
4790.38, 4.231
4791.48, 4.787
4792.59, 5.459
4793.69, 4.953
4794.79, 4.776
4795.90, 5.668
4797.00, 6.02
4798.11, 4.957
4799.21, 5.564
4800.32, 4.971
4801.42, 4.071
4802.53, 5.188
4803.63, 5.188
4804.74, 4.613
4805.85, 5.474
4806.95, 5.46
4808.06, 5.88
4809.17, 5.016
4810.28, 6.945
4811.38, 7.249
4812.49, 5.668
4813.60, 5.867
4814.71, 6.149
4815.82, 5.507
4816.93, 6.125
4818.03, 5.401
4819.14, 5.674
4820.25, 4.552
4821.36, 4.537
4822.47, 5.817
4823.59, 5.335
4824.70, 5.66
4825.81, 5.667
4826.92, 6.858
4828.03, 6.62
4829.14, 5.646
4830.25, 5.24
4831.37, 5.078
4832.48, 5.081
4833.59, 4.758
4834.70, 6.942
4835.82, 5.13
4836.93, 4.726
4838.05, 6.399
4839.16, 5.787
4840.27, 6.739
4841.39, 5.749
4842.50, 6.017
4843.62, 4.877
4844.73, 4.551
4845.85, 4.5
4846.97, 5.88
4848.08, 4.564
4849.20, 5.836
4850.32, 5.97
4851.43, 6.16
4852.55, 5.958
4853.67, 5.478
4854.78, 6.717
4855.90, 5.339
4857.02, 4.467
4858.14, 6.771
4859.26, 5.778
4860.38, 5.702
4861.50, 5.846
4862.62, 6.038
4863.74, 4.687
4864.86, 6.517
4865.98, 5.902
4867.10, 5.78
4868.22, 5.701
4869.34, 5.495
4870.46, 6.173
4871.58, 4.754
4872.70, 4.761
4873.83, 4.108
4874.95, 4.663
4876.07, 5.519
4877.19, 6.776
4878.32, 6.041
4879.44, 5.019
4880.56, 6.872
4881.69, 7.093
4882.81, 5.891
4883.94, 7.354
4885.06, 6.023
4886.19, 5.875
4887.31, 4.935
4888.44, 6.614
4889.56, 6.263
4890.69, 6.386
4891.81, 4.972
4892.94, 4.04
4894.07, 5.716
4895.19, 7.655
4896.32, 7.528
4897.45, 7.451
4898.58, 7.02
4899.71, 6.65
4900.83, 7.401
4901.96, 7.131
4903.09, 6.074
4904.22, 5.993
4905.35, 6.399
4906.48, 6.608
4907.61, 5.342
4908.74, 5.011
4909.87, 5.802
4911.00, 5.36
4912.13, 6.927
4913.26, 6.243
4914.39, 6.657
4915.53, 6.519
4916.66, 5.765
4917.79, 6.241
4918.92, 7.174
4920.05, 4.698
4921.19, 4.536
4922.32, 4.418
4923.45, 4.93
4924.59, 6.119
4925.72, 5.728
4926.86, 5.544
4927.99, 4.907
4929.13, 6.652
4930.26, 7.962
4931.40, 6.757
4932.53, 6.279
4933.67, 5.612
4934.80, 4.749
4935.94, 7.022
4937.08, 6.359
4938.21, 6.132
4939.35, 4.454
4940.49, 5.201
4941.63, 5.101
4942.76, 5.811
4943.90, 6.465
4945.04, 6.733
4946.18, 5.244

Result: 0.07 mag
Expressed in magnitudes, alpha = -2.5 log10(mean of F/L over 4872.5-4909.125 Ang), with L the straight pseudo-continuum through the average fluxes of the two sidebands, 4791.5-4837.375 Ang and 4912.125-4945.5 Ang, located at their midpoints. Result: -0.06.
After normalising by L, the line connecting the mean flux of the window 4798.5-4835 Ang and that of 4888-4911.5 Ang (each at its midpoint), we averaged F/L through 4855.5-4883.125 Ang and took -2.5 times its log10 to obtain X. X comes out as 0.06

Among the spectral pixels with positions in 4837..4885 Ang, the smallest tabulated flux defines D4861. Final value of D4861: 4.108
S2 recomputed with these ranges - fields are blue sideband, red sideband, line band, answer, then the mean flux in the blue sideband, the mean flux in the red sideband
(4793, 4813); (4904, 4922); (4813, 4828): -0.03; 5.43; 5.93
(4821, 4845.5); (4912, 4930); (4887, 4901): -0.11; 5.6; 5.83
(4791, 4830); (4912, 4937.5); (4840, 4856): 0.01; 5.52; 5.97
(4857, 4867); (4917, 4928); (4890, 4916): -0.13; 5.81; 5.46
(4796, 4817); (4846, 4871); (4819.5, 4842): 0.01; 5.56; 5.74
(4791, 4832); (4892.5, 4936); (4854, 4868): 0.00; 5.5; 6.11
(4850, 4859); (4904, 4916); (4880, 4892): -0.05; 5.85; 6.07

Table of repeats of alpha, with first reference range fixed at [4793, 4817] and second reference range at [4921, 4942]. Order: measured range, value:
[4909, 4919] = -0.09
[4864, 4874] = 0.02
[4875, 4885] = -0.11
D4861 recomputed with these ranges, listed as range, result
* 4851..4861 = 4.467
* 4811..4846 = 4.5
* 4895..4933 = 4.418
